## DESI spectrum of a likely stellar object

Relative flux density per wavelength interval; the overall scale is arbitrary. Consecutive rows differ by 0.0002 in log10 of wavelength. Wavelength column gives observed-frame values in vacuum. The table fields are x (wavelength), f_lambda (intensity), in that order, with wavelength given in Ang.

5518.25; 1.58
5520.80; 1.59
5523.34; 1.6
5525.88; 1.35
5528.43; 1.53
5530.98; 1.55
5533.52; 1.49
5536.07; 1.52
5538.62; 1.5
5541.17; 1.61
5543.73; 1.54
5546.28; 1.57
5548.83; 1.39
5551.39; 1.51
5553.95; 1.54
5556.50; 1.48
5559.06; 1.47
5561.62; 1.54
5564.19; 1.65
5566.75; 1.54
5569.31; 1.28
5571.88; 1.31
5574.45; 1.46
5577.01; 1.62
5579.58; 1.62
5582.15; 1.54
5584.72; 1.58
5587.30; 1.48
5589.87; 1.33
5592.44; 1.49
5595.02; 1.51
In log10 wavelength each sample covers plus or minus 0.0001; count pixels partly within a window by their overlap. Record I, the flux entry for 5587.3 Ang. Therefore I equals 1.48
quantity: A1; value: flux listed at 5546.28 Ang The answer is 1.57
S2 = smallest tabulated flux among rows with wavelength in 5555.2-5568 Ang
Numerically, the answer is 1.47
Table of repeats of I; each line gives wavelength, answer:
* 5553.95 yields 1.54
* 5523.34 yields 1.6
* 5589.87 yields 1.33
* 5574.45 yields 1.46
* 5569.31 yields 1.28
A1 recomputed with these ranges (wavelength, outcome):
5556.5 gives 1.48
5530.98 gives 1.55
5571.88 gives 1.31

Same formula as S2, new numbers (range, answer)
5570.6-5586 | 1.31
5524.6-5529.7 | 1.35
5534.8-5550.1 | 1.39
